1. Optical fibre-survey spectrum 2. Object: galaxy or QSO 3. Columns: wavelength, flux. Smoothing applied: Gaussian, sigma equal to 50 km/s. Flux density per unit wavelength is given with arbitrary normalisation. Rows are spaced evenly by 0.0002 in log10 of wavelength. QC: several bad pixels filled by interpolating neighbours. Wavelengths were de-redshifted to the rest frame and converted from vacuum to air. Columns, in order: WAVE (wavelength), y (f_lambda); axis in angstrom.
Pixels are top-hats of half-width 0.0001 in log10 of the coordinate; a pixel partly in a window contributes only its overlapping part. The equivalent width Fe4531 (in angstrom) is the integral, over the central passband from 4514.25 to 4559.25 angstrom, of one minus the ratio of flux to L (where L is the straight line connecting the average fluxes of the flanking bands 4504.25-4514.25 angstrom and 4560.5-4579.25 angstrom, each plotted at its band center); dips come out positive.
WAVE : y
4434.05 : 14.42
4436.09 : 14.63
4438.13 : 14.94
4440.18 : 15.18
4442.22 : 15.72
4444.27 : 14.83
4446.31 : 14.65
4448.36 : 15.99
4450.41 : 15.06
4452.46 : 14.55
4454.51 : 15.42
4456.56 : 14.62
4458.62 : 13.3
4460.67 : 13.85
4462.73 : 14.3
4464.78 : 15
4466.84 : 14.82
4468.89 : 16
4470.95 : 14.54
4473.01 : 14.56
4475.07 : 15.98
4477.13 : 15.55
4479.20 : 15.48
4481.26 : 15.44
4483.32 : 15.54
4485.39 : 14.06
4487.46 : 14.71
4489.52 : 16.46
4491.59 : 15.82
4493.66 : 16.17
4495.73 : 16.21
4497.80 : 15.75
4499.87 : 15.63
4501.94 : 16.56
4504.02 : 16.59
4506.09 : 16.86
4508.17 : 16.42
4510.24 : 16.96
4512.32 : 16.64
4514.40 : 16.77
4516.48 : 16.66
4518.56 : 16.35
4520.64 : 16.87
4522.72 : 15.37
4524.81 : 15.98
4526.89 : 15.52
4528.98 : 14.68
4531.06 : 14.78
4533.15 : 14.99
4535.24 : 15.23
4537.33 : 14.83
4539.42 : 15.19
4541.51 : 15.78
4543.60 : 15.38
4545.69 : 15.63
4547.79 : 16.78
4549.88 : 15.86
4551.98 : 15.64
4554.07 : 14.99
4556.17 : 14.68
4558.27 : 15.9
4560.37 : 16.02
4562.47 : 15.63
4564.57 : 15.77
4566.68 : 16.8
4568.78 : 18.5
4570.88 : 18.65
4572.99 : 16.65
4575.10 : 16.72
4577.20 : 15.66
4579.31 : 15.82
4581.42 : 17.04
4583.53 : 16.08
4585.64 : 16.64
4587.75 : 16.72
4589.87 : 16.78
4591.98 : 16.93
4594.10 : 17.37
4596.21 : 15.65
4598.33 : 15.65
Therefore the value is 3.0 angstrom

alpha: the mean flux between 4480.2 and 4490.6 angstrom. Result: 15.3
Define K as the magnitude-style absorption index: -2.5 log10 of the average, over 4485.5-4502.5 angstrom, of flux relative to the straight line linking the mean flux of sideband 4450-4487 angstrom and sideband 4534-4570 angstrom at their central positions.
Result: -0.04 mag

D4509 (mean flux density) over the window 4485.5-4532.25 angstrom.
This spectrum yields 16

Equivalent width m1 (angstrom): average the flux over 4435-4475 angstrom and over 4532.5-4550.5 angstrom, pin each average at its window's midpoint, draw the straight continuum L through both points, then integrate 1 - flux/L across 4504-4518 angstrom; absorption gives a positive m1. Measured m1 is -1.3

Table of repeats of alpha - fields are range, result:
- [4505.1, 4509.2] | 16.6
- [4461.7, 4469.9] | 15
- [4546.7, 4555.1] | 15.8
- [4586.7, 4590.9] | 16.7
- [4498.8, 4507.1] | 16.4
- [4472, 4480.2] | 15.4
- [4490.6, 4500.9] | 15.9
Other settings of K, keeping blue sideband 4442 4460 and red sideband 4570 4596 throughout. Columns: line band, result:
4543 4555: 0.033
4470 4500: -0.009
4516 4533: 0.012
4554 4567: 0.049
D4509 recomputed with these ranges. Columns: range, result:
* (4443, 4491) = 15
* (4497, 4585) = 16.1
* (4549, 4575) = 16.3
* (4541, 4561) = 15.7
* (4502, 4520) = 16.7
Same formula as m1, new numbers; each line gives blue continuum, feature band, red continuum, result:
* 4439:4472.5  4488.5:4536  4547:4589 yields -1.4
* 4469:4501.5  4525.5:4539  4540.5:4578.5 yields 0.7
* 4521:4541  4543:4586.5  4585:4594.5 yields -0.2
